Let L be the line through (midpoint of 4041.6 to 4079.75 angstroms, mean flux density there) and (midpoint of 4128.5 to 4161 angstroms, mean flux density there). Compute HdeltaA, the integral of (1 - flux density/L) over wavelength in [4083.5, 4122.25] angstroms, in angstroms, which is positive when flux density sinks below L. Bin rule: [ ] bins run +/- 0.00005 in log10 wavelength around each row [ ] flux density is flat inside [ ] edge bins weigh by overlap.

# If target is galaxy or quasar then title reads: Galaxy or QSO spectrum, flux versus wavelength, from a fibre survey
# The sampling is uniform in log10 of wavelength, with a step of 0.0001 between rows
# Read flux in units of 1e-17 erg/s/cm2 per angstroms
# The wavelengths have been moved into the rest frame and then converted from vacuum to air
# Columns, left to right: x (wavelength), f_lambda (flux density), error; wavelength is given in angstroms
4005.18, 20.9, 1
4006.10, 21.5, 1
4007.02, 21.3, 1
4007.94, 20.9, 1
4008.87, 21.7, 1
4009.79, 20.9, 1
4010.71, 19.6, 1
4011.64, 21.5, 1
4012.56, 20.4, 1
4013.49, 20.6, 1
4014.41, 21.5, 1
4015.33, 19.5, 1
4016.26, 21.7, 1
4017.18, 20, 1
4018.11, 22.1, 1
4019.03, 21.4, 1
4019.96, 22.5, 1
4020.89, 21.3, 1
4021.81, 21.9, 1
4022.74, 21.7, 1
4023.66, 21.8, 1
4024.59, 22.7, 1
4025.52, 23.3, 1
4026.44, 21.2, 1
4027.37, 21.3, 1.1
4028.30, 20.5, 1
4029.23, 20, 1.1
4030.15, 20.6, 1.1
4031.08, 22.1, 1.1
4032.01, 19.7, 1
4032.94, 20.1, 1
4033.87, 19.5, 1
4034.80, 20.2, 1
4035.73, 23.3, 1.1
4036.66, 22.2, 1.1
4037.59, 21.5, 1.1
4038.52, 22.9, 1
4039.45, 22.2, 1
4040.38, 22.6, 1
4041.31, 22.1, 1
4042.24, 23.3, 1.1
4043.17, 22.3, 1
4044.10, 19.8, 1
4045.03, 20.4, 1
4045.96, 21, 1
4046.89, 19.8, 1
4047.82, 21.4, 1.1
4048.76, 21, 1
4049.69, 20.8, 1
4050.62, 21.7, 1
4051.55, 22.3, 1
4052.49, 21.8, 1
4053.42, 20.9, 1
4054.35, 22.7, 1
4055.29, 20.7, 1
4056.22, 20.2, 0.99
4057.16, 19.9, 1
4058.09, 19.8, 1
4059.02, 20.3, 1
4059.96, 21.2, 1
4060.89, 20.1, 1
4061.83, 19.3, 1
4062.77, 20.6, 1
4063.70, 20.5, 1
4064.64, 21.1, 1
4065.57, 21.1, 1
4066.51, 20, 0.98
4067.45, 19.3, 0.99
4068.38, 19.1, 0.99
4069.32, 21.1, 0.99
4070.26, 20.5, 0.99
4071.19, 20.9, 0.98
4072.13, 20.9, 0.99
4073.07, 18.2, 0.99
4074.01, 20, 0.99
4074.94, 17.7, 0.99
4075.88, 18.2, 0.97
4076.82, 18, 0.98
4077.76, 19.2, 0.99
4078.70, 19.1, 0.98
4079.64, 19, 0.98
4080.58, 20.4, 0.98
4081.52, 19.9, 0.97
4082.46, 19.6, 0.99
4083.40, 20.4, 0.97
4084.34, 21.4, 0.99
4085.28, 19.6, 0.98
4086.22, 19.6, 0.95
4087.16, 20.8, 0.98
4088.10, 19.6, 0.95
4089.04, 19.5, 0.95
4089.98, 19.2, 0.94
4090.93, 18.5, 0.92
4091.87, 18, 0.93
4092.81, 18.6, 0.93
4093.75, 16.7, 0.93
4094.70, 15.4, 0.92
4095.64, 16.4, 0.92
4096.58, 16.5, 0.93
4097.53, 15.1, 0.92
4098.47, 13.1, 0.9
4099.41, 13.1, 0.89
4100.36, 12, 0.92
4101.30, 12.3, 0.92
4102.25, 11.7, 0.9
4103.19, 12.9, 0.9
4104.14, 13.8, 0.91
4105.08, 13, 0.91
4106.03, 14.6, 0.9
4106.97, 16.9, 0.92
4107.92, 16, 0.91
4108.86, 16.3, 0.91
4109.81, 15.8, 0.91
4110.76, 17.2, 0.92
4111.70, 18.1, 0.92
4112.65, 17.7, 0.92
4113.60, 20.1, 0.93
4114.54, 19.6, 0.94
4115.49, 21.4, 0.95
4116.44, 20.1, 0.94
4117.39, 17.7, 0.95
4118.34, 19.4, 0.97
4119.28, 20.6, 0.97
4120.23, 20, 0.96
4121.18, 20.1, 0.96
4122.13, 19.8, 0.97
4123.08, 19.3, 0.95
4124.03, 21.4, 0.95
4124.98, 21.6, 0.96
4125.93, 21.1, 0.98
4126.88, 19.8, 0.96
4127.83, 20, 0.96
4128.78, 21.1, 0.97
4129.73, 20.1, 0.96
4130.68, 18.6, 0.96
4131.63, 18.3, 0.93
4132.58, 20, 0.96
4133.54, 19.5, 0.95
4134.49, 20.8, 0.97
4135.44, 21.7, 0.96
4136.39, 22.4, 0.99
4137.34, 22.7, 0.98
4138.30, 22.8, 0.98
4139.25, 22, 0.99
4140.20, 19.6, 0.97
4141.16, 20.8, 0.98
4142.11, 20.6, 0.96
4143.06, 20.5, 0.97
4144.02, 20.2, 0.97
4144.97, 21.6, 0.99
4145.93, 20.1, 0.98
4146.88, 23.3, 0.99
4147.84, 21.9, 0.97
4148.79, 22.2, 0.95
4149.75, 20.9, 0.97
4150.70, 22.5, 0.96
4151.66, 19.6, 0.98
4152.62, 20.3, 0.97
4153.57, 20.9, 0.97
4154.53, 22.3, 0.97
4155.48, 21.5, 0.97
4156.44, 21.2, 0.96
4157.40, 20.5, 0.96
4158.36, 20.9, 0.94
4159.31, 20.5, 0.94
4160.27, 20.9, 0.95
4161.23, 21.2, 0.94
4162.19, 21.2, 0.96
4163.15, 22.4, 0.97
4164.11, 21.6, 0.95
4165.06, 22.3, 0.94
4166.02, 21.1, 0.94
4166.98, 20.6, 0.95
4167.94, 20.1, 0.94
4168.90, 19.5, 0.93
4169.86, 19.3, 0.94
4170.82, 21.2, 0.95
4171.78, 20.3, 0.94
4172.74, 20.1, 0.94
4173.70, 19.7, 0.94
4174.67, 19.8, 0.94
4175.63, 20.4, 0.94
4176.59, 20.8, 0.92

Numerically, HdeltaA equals 6.4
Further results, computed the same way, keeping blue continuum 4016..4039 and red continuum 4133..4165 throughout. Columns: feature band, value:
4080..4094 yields 1.2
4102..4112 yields 2.9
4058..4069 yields 0.6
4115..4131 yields 0.9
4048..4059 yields 0.2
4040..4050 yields 0.0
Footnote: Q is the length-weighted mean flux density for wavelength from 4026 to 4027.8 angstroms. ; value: 21.2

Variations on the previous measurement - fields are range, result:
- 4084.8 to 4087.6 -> 20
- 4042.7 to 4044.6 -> 21.1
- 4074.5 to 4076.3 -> 17.9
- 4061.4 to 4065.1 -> 20.4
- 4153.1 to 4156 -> 21.6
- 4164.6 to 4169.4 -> 20.7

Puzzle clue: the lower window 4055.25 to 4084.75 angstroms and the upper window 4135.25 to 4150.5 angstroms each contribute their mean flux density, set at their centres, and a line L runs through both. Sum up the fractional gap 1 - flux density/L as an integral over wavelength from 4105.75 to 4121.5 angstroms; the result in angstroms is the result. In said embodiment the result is 1.9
